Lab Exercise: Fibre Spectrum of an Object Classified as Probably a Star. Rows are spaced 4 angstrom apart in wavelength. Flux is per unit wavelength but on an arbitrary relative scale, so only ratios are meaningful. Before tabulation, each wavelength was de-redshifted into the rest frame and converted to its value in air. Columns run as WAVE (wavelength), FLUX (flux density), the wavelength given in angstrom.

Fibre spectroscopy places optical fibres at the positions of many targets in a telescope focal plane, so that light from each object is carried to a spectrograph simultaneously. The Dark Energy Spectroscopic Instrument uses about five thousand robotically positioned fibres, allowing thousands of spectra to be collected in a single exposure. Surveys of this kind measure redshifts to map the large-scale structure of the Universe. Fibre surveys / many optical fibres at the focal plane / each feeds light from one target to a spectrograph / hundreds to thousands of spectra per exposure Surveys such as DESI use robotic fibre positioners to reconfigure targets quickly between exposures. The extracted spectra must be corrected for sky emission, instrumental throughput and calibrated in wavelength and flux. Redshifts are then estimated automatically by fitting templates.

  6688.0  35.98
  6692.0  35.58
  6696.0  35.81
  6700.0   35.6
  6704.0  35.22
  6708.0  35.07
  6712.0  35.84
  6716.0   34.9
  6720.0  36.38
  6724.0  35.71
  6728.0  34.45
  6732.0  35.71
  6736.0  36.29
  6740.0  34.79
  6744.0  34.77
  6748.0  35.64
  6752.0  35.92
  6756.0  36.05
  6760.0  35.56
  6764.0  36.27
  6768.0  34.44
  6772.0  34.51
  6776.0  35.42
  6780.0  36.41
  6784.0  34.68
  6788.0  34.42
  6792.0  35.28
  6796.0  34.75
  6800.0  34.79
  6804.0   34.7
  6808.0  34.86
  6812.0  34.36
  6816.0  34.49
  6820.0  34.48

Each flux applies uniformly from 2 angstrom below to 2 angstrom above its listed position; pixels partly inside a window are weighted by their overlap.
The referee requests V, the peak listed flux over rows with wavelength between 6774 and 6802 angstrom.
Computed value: 36.41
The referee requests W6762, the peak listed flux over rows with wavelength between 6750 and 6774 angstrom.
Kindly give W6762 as 36.27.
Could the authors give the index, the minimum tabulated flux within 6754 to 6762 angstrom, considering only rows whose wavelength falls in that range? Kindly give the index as 35.56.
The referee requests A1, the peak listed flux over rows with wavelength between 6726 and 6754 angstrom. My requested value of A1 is 36.29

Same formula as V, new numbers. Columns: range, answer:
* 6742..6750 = 35.64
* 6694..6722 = 36.38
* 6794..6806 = 34.79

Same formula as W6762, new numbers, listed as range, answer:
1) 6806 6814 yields 34.86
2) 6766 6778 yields 35.42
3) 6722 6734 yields 35.71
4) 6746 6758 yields 36.05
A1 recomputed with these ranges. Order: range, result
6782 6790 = 34.68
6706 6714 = 35.84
